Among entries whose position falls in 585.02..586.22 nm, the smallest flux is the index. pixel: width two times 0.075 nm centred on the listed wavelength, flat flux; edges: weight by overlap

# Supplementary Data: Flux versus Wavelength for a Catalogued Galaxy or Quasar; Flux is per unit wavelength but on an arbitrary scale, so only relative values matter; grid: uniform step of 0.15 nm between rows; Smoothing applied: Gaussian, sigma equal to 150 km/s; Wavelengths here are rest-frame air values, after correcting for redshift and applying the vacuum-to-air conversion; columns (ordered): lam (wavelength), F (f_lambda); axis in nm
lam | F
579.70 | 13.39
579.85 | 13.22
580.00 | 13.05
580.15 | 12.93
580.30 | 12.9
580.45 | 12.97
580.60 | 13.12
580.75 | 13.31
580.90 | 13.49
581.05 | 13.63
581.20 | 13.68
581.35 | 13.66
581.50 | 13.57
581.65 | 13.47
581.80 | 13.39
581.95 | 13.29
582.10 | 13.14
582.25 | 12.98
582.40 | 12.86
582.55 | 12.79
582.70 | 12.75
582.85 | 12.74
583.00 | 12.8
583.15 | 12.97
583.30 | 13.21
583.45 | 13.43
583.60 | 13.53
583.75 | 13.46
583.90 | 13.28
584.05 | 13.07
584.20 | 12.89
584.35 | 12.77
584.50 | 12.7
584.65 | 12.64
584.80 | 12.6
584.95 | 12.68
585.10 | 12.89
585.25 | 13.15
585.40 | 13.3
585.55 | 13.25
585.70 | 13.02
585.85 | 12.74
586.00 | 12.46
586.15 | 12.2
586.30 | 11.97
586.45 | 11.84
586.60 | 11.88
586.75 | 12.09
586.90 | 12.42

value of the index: 12.2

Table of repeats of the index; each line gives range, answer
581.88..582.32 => 12.98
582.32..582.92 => 12.74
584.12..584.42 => 12.77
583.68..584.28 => 12.89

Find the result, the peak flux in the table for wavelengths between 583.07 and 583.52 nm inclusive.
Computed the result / 13.43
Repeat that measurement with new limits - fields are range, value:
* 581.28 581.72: 13.66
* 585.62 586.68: 13.02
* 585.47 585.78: 13.25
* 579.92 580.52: 13.05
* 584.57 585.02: 12.68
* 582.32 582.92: 12.86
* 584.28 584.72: 12.77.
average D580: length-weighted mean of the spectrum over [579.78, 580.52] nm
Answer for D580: 13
